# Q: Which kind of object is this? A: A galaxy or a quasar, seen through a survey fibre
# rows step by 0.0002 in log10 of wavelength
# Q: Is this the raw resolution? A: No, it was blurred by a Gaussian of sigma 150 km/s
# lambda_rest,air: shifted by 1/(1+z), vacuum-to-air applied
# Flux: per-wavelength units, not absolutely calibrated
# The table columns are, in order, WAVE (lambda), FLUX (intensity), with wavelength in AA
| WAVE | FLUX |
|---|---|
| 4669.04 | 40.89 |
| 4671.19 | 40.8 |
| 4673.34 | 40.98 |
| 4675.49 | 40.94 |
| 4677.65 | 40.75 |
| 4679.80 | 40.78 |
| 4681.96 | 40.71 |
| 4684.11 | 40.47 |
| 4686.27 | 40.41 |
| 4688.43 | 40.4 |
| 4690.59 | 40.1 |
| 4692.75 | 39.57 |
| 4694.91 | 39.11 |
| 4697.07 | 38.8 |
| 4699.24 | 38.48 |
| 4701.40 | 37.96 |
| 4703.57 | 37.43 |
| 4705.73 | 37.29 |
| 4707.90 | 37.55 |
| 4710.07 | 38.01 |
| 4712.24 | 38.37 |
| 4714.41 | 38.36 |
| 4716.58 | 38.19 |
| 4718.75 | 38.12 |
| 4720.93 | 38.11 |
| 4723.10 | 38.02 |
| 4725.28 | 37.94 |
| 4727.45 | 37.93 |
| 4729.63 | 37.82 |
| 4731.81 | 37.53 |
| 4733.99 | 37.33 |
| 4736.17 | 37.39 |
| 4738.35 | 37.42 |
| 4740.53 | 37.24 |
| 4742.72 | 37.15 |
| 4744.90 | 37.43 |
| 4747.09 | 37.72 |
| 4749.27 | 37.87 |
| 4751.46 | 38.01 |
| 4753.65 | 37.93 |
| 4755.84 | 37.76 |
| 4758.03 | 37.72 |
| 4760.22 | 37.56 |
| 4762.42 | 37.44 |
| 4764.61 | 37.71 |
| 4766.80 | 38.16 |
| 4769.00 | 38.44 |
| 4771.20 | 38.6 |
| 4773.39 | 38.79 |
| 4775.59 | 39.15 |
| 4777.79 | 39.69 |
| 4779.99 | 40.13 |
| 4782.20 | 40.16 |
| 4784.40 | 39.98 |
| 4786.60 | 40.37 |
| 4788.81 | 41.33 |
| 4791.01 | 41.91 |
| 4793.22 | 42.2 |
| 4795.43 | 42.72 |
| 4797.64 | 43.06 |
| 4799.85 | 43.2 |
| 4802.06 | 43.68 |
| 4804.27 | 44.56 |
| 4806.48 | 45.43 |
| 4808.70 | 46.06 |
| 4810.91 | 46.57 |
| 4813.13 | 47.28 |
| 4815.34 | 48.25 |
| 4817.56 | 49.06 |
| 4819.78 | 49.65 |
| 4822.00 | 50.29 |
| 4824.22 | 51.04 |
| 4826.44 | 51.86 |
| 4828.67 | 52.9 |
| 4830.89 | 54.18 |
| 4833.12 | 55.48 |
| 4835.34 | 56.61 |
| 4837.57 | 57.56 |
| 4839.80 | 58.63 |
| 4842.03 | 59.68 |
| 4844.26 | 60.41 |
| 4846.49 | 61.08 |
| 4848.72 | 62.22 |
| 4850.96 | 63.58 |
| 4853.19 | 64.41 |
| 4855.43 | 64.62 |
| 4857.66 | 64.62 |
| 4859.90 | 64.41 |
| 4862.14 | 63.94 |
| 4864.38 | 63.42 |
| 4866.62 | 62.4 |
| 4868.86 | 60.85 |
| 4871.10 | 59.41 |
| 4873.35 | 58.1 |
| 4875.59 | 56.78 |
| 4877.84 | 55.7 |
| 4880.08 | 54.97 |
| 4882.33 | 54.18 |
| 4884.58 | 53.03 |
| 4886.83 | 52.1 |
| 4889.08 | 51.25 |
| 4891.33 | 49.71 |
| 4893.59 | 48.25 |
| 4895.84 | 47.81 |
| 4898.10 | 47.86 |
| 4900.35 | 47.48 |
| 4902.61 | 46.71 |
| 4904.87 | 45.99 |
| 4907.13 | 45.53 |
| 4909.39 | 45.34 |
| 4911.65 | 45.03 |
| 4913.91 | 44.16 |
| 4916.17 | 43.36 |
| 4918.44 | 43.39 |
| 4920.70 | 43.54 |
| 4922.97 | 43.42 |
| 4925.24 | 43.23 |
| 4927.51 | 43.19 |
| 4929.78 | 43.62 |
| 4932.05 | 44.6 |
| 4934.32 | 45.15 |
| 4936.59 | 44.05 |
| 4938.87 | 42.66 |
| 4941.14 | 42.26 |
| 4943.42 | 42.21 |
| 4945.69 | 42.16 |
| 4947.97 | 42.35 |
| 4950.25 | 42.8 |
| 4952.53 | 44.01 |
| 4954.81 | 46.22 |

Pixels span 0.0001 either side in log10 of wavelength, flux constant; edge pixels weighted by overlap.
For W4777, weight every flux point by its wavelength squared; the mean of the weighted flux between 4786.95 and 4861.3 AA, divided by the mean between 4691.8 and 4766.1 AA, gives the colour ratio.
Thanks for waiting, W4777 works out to 1.44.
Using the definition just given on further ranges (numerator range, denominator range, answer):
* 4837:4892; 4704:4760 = 1.66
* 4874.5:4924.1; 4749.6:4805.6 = 1.27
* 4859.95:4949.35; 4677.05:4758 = 1.38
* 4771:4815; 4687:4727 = 1.14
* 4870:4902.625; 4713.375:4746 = 1.48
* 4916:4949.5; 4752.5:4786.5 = 1.20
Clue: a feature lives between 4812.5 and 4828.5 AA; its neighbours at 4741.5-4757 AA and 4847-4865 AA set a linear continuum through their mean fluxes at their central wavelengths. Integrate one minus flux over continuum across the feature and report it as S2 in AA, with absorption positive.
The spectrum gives 1.5 AA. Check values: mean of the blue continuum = 37.7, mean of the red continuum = 63.8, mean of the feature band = 49.9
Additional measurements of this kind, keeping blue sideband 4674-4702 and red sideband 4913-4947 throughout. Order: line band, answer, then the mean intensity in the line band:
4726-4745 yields 1.46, 37.5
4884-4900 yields -2.59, 49.8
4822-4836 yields -3.79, 53.3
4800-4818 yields -1.91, 46.1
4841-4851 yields -4.50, 61.2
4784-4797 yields -0.05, 41.5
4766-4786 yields 0.93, 39.3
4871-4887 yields -4.81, 55.5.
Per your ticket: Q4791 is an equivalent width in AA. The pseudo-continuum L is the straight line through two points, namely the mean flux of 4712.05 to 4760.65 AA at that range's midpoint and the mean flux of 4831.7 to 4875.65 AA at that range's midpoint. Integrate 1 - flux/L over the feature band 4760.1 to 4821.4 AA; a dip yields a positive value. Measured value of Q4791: 7.9 AA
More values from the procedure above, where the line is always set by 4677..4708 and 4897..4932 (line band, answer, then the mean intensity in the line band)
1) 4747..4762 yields 1.1 AA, 37.8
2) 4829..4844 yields -4.9 AA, 57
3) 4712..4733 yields 1.1 AA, 38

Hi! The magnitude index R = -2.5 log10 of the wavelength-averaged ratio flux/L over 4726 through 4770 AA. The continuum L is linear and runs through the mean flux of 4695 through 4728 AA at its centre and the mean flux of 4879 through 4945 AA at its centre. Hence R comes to 0.05 mag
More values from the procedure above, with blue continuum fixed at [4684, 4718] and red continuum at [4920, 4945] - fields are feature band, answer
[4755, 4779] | 0.05 mag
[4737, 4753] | 0.06 mag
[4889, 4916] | -0.10 mag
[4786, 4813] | -0.07 mag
